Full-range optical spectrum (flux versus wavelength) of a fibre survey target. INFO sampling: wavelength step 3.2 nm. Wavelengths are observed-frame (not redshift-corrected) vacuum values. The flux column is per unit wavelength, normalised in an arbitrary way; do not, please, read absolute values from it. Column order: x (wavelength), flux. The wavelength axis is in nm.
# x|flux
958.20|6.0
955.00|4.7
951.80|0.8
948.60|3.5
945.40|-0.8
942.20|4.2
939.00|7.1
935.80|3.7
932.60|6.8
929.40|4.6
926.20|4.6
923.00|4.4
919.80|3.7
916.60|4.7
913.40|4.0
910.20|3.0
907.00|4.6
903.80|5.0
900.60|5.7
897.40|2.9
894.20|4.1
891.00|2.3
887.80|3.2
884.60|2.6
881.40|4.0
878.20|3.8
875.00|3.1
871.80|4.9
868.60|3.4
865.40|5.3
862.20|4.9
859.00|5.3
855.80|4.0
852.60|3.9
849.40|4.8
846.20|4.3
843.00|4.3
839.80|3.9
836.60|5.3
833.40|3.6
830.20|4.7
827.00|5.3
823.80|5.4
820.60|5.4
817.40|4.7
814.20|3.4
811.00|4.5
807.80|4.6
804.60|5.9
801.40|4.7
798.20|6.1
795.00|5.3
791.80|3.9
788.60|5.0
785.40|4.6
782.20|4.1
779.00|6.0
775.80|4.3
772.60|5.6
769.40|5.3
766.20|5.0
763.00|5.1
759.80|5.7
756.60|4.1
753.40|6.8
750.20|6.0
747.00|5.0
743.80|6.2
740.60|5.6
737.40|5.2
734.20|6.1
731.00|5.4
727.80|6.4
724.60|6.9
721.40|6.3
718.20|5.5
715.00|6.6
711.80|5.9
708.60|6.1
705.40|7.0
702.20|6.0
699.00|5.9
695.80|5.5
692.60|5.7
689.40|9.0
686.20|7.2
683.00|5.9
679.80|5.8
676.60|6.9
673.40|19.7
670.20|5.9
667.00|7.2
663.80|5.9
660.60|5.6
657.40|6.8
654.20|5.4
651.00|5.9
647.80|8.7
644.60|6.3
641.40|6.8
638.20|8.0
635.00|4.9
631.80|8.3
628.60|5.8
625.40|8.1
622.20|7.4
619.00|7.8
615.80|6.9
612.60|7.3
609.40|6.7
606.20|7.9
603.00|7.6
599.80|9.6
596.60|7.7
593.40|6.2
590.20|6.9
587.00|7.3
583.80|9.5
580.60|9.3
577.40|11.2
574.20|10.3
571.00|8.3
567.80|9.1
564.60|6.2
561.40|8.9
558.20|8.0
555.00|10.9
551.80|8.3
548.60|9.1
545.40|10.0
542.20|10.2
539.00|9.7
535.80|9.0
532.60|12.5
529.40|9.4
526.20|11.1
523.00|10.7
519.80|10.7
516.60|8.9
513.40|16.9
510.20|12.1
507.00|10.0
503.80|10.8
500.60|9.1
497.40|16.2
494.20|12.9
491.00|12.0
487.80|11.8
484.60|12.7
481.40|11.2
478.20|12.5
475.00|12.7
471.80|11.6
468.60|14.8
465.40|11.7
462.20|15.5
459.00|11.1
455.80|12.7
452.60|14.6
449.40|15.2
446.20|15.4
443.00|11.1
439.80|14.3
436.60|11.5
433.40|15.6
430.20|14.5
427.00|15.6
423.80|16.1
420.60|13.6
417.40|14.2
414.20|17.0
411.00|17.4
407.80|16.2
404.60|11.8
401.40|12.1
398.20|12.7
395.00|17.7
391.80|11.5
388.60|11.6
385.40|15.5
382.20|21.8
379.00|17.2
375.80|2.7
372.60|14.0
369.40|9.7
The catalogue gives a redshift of 0.03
